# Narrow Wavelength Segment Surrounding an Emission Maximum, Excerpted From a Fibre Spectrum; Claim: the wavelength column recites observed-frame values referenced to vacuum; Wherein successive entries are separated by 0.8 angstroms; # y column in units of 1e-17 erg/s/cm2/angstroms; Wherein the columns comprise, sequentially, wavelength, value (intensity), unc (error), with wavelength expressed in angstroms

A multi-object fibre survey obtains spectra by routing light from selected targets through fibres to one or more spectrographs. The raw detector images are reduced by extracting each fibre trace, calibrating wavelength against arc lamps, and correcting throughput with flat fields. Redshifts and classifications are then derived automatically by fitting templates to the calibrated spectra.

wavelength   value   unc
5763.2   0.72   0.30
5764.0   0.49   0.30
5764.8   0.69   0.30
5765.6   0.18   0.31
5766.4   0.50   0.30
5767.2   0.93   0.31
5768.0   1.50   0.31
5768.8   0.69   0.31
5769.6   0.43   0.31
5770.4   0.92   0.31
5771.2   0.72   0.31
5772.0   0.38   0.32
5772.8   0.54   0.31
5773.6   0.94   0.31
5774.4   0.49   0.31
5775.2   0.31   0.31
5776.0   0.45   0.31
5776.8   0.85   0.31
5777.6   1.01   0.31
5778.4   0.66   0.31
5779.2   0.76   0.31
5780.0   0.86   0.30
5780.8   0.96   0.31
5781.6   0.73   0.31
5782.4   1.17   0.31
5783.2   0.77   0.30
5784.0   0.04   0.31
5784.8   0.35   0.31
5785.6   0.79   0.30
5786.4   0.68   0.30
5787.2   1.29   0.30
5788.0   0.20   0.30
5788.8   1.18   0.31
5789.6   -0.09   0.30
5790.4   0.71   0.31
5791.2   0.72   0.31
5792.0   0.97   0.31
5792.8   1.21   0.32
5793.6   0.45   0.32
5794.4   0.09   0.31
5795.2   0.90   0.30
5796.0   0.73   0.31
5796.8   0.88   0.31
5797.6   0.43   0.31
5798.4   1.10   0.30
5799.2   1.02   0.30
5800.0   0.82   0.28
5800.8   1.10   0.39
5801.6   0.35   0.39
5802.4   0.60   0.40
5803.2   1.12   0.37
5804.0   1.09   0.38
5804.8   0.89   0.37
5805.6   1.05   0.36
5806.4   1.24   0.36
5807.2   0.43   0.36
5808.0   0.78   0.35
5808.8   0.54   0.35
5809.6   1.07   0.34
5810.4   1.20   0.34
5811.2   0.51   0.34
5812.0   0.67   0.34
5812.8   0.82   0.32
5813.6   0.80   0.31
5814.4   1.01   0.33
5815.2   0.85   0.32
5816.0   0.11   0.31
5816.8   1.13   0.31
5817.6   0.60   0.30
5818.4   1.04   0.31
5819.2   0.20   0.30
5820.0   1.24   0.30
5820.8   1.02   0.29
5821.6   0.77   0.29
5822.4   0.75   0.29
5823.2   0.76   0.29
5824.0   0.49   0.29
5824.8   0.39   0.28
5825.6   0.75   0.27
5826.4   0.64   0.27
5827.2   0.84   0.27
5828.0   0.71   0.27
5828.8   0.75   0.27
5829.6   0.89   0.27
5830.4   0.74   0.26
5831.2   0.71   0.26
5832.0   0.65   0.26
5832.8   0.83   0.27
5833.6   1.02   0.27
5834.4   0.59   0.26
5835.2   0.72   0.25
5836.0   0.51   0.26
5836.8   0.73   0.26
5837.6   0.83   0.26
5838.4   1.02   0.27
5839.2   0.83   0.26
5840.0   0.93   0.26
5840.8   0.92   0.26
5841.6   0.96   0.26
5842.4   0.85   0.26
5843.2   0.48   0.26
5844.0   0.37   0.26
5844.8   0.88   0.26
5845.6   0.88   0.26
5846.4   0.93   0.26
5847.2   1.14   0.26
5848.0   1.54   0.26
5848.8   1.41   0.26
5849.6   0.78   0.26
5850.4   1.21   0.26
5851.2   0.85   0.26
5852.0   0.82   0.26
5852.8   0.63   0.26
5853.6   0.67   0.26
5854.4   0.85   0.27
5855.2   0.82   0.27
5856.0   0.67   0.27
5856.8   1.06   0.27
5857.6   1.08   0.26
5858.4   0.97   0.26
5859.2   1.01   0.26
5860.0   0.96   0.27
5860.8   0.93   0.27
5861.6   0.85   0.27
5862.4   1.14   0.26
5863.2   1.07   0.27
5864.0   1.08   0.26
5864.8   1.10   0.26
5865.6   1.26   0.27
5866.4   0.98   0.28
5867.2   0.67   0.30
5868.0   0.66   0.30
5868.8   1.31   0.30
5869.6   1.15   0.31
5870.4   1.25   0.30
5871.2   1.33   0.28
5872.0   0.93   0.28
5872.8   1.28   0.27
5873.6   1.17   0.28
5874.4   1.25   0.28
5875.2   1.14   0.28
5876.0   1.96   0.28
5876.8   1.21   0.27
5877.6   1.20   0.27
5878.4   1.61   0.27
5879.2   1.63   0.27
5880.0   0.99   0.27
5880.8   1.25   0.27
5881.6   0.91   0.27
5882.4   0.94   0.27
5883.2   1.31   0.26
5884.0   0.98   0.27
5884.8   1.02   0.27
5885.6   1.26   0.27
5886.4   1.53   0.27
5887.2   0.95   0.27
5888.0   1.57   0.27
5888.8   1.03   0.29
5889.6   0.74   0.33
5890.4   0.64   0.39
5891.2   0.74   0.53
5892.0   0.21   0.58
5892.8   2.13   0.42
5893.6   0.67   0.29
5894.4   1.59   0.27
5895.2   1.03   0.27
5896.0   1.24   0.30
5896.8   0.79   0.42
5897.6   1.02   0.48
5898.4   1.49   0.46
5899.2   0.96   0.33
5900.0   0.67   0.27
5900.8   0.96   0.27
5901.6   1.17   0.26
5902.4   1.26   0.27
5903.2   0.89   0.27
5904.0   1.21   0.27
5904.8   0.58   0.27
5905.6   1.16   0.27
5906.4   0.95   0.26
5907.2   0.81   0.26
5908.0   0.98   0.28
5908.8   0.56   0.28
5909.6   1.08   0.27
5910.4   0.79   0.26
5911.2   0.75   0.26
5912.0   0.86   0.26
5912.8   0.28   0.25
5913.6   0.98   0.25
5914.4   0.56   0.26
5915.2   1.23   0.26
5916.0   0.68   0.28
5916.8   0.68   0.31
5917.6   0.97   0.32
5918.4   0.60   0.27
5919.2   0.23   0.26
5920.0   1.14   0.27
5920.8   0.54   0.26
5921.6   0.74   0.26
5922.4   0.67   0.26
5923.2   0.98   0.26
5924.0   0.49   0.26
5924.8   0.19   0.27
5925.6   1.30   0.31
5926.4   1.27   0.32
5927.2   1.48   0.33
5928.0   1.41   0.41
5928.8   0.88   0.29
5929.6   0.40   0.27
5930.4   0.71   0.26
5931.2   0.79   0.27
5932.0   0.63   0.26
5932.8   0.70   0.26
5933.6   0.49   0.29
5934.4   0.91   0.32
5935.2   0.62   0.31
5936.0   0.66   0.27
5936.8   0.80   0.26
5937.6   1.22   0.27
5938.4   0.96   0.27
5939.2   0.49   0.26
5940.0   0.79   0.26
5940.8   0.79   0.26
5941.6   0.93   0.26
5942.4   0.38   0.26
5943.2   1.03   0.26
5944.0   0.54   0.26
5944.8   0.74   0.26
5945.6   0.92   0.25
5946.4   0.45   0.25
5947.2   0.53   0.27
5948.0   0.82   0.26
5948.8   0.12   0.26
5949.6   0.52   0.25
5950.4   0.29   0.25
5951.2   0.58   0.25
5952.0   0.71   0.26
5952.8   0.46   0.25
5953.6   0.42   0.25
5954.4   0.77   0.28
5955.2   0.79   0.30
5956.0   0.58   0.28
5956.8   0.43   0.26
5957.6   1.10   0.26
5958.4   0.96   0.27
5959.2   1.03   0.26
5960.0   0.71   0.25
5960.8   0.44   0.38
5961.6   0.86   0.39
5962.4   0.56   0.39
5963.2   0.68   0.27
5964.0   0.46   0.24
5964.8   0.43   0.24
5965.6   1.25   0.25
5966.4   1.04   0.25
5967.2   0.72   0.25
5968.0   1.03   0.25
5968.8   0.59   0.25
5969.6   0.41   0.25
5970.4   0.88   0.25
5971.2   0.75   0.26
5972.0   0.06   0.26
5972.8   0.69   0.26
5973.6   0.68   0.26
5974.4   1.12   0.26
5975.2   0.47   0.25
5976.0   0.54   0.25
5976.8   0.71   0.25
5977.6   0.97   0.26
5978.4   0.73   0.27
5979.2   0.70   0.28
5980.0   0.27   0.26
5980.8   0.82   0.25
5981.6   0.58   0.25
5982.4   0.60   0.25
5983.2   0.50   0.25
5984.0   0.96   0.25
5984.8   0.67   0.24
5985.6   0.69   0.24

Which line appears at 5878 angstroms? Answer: Mg II 2798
